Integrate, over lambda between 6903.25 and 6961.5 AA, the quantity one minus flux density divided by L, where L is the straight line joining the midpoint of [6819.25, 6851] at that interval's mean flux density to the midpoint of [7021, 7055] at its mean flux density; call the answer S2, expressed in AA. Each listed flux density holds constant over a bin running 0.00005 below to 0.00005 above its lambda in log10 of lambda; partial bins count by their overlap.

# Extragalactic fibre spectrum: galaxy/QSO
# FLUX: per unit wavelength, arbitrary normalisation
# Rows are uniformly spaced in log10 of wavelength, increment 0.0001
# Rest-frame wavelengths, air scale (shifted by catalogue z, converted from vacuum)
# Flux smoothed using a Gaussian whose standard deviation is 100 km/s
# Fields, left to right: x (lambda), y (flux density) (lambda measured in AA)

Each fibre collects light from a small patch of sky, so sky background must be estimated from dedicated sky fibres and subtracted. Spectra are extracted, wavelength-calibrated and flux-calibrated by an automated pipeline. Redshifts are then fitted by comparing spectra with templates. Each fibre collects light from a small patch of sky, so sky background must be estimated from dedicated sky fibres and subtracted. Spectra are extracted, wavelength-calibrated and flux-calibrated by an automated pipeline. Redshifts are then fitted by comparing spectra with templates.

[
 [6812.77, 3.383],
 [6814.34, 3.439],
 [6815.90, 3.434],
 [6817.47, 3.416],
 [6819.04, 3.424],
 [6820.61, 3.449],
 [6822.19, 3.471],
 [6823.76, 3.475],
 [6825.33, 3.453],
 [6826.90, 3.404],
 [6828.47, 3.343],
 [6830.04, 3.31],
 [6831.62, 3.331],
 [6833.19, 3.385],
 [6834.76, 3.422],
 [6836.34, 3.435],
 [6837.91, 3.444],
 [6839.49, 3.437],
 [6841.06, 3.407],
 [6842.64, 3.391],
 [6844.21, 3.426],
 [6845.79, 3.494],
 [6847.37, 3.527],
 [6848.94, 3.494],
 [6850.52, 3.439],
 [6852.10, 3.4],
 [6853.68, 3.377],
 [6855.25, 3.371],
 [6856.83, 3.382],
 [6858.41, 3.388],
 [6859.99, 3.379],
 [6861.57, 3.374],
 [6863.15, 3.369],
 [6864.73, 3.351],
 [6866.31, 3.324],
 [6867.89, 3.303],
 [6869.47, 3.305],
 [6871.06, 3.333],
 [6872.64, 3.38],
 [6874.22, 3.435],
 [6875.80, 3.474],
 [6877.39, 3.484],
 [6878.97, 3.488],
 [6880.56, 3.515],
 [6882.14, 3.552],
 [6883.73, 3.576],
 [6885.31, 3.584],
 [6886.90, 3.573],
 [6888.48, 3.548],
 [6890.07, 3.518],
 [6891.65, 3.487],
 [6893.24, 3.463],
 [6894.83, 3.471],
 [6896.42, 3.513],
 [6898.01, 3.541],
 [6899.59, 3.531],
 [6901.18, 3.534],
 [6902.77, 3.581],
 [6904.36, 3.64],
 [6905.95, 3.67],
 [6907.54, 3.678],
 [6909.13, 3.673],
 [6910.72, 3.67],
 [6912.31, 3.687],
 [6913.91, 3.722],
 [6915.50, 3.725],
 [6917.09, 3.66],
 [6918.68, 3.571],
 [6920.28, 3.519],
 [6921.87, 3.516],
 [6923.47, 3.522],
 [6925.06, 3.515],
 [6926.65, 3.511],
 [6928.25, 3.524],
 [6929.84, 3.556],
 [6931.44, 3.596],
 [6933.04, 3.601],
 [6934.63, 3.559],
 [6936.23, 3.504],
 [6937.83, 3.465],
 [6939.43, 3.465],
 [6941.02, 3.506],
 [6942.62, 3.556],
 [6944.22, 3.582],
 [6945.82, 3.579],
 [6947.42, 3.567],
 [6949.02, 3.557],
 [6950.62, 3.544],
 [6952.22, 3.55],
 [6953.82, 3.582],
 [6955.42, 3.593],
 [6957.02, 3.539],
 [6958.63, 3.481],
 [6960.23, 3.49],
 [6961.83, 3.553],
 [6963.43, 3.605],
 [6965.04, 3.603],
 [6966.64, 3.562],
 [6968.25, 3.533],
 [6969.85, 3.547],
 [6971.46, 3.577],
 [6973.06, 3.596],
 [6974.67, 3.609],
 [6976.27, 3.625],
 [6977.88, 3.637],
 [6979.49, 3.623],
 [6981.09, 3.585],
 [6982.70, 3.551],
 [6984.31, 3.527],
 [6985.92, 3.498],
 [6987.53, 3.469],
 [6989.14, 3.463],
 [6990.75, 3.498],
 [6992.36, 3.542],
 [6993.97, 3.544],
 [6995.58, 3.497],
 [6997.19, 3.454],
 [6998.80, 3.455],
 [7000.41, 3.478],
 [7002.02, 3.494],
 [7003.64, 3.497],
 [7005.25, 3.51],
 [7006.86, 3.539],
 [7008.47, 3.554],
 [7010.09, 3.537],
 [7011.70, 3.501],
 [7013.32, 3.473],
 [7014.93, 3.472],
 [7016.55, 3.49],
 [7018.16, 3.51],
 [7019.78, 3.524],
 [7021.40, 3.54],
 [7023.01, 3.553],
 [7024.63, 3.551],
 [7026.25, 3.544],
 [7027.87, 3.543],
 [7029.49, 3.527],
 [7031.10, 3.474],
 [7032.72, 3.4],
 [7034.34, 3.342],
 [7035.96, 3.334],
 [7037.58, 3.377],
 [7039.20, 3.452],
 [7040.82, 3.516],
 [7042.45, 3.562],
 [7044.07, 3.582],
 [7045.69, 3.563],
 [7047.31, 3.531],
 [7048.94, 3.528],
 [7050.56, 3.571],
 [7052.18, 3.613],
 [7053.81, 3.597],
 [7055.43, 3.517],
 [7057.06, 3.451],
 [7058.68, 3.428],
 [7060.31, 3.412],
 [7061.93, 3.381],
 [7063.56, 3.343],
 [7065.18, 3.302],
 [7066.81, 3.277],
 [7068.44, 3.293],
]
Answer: -1.8 AA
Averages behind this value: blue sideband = 3.43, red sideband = 3.51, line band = 3.57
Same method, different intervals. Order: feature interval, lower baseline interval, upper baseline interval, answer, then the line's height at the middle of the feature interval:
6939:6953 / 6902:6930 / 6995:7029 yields 0.1 AA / 3.58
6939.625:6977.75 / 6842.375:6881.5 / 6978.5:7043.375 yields -1.0 AA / 3.47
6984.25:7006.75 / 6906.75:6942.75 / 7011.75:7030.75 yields 0.3 AA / 3.53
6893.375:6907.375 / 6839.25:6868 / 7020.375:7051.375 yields -0.5 AA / 3.43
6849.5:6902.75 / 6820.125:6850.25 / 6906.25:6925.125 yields 1.2 AA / 3.53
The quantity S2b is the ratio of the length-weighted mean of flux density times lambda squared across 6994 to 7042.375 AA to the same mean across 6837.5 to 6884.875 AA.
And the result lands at 1.1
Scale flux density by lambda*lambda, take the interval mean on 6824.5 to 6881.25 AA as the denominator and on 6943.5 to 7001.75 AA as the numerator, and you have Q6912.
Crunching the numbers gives 1.08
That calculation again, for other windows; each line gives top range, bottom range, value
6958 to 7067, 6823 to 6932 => 1.05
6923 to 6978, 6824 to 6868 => 1.08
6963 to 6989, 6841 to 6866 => 1.08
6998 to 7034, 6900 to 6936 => 1.00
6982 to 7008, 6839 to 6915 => 1.04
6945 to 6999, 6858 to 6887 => 1.07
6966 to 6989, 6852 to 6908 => 1.06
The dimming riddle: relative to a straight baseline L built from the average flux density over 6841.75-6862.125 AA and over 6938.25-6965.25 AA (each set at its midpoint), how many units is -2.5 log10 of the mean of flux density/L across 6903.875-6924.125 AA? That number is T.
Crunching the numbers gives -0.04 mag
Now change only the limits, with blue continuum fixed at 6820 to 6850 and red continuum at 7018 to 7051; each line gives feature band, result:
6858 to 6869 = 0.03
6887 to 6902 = -0.02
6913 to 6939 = -0.03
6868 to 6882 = 0.00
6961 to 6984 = -0.03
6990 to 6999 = -0.01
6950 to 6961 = -0.02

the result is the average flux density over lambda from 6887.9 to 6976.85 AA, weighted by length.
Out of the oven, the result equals 3.57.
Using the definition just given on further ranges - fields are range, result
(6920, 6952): 3.54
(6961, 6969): 3.57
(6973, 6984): 3.6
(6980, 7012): 3.51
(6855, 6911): 3.48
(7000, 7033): 3.51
